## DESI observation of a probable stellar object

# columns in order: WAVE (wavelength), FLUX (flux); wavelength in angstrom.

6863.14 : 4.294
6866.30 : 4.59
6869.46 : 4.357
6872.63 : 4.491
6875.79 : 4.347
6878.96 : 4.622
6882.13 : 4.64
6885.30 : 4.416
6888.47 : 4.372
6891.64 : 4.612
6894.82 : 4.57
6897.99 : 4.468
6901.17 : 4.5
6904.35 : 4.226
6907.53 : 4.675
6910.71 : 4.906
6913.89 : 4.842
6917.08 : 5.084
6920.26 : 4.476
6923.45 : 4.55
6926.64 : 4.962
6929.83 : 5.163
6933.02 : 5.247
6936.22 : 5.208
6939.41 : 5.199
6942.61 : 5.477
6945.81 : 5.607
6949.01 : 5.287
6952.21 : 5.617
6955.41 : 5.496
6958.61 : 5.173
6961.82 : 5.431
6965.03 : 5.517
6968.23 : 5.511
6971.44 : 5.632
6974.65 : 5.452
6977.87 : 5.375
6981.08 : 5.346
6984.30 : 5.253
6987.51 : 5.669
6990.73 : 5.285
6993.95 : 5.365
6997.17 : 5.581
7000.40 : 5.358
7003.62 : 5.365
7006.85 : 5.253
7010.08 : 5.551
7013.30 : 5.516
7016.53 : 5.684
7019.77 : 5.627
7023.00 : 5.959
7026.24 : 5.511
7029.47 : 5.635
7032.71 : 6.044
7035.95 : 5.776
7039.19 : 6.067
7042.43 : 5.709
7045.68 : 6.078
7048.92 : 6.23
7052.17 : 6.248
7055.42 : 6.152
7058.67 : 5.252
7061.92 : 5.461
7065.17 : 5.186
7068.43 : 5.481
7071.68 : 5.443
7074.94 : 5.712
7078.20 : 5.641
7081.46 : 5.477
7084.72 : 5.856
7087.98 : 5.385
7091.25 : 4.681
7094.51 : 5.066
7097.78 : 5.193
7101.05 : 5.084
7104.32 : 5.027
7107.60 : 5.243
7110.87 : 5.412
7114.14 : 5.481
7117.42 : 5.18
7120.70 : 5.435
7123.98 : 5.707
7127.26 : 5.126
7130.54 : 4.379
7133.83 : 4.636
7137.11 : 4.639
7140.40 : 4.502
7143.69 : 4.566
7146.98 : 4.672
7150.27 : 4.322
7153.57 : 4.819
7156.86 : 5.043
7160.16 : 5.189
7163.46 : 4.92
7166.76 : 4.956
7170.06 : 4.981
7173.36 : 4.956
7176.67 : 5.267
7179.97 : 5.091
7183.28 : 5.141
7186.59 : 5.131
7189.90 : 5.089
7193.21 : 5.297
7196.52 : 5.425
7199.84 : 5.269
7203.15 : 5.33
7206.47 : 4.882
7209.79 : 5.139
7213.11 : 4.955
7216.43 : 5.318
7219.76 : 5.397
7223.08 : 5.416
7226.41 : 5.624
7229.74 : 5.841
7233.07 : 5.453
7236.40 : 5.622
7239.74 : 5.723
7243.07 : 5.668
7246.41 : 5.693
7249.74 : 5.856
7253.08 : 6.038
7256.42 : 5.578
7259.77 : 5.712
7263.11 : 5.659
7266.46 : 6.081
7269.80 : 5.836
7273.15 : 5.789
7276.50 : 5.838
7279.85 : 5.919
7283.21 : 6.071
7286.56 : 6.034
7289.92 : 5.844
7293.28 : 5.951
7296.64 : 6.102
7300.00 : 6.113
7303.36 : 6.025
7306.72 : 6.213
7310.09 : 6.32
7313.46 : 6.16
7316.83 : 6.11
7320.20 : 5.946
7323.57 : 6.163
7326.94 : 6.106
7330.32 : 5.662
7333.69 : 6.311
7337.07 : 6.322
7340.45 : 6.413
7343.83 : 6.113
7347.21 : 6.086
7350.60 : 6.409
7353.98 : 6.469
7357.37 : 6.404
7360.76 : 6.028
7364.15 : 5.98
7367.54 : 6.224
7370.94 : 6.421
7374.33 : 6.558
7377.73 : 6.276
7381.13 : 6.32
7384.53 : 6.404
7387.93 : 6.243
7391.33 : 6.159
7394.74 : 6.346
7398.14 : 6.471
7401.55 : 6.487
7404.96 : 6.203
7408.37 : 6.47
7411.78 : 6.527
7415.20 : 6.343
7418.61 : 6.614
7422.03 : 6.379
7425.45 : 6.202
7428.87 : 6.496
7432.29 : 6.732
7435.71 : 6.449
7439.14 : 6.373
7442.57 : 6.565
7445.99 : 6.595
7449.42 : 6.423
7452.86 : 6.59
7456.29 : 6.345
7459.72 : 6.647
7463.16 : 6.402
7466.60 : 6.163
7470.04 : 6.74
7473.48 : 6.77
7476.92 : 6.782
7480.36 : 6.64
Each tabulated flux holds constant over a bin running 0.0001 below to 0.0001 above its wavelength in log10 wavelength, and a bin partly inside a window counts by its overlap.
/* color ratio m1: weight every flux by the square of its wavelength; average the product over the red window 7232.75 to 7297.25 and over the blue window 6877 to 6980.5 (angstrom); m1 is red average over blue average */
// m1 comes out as 1.3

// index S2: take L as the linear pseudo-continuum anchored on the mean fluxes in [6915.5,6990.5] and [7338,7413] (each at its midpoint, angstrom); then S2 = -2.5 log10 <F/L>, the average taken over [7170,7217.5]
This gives 0.14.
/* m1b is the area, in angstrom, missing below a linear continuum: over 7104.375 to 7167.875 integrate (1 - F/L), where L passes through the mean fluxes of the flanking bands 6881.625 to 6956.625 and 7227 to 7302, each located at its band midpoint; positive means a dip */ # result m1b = 6.1 angstrom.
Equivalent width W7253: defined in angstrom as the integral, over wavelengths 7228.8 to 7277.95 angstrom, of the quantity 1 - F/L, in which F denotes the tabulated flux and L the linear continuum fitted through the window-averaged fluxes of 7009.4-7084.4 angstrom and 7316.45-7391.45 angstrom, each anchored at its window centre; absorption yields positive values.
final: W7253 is 2.46 angstrom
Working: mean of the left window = 5.72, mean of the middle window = 5.76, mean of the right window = 6.23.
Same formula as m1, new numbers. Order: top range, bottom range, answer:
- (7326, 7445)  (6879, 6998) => 1.41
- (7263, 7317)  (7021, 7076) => 1.12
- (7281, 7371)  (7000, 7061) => 1.16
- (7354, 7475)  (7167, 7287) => 1.23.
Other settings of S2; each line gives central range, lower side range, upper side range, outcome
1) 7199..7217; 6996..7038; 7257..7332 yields 0.14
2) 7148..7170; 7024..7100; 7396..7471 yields 0.20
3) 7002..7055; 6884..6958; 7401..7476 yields -0.10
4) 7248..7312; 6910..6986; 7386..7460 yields 0.02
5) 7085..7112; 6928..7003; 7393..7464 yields 0.11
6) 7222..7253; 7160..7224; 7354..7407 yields -0.05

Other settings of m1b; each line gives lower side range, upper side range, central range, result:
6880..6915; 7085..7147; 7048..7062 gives -2.8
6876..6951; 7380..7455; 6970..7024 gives -4.1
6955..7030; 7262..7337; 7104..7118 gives 1.0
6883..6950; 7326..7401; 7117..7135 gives 1.4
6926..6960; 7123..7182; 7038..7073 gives -4.6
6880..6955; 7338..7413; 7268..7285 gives 0.3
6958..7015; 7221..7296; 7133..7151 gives 3.4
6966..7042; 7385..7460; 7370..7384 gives -0.1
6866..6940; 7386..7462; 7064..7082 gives -0.8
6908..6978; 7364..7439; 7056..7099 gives 1.3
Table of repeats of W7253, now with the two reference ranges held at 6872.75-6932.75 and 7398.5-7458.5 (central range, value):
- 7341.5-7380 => -0.3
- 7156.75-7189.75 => 3.0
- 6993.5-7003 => -0.9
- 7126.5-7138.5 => 1.7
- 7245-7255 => 0.0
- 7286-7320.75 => -0.3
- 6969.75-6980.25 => -1.2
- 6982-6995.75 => -1.3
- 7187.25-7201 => 1.0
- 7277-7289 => 0.0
